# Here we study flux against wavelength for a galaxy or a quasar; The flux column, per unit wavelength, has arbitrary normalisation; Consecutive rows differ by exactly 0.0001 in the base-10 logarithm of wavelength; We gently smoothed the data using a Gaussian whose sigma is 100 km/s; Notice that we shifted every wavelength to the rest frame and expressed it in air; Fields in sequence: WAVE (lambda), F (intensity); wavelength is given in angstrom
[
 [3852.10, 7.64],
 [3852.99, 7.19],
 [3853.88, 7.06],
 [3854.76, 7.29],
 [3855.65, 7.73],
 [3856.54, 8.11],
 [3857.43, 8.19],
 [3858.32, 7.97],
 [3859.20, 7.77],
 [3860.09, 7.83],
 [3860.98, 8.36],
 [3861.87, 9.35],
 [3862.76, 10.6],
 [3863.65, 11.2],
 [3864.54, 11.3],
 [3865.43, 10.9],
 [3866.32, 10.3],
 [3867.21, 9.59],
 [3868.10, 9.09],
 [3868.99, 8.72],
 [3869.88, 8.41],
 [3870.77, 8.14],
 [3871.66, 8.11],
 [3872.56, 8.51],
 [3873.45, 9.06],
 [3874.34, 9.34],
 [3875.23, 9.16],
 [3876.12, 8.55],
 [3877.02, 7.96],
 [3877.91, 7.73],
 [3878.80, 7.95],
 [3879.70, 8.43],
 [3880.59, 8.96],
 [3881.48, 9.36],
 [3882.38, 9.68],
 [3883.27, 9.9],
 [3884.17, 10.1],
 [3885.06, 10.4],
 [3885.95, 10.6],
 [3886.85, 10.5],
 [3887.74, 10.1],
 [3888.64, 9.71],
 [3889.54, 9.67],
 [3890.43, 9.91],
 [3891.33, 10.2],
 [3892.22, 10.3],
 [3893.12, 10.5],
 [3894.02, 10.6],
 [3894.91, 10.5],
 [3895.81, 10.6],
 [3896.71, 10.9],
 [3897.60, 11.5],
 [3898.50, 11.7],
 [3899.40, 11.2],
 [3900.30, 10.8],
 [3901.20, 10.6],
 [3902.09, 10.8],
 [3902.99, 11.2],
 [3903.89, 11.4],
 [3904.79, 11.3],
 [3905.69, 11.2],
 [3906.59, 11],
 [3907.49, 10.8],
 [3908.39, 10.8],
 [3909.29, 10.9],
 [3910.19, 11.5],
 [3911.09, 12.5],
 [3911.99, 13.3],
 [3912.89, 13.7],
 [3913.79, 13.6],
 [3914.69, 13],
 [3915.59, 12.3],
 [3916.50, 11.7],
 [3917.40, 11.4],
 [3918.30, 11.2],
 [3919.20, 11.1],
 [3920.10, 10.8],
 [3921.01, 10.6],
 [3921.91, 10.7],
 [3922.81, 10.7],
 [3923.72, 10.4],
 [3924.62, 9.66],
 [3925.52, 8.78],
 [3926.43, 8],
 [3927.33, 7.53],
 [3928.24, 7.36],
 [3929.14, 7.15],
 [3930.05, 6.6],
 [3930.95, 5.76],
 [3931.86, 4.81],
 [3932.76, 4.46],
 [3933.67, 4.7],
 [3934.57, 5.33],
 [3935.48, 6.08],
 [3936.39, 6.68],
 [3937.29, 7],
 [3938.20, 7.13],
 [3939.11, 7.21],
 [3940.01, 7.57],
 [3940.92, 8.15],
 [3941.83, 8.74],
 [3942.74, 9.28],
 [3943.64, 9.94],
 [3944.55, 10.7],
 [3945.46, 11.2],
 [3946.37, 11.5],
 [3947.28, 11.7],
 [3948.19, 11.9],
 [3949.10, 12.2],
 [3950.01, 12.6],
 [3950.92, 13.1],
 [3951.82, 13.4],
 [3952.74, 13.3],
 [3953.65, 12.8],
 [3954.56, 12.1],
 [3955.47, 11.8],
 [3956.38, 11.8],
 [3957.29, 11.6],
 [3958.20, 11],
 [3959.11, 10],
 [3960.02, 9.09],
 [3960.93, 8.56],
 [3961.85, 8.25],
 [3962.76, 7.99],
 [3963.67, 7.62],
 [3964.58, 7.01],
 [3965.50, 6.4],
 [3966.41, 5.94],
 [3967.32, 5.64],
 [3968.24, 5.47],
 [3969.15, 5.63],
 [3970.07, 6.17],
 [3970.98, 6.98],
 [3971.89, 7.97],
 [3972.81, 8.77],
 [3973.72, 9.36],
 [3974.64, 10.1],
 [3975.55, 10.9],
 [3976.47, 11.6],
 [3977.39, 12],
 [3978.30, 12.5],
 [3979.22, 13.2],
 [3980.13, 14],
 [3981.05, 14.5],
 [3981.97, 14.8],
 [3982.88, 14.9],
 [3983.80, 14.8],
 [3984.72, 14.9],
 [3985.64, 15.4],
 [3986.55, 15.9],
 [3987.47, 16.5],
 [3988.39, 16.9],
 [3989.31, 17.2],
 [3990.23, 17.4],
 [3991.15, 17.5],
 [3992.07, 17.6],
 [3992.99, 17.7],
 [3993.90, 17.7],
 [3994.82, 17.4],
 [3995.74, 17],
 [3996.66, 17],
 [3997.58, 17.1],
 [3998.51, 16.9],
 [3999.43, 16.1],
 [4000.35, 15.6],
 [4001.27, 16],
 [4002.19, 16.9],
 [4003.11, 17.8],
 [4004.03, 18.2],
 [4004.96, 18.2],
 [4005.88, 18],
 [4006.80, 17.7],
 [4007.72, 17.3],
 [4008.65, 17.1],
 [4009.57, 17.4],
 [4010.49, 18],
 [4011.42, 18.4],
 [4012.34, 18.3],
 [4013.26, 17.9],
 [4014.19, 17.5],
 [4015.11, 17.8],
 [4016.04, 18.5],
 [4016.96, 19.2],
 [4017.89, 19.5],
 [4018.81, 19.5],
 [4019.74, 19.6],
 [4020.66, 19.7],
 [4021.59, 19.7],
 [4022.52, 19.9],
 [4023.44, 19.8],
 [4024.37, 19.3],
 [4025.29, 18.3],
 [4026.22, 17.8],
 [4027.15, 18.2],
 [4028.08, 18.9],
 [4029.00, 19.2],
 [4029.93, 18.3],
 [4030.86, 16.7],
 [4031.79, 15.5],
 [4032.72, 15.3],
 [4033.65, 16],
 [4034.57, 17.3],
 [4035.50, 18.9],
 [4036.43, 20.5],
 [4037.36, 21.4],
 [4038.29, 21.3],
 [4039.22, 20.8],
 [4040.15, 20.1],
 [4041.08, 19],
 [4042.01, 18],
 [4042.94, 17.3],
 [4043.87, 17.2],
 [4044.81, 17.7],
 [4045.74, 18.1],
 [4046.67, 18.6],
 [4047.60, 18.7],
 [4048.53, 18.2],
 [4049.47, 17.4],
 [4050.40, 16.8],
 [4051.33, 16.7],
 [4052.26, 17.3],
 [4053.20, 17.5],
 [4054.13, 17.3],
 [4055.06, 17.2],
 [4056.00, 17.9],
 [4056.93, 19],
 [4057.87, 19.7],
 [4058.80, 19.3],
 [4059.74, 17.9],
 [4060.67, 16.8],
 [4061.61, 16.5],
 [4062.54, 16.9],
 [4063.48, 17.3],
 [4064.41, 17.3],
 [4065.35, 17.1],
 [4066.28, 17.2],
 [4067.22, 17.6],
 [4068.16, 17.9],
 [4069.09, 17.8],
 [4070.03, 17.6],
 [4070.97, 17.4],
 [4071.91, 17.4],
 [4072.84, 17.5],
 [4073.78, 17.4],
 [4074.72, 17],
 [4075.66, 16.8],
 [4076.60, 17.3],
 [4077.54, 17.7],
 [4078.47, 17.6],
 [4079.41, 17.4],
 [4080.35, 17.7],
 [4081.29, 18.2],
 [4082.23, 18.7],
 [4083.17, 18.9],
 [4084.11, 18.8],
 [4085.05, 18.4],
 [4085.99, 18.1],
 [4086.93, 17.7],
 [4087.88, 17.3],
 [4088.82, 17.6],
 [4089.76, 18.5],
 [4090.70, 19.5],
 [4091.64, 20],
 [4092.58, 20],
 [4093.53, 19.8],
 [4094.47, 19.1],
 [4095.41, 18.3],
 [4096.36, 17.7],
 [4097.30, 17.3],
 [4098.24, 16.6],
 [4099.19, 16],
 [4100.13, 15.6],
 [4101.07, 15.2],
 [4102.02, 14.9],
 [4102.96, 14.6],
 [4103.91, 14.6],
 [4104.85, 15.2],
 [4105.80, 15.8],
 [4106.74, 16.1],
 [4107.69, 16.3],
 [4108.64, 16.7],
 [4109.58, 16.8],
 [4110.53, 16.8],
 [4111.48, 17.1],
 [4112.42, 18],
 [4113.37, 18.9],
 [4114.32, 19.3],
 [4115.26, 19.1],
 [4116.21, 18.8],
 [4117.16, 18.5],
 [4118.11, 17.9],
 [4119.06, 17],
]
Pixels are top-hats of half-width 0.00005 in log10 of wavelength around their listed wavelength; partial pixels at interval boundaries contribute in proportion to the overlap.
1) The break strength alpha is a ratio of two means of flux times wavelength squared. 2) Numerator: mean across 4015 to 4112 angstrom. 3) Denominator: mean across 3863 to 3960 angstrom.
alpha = 1.93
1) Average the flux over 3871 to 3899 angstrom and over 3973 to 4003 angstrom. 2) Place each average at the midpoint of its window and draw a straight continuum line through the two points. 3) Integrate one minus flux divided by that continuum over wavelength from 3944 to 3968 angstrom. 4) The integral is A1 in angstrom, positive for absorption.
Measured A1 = 5.6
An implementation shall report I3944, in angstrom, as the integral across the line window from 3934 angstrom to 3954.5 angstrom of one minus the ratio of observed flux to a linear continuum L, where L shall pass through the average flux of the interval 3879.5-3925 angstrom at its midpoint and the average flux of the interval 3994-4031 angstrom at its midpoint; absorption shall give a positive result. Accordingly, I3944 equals 5.69 angstrom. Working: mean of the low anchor 10.9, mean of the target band 9.9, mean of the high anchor 18.1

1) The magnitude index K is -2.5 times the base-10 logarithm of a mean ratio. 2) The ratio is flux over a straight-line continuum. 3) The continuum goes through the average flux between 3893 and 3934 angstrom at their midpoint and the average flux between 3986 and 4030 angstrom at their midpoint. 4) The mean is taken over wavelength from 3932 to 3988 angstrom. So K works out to 0.362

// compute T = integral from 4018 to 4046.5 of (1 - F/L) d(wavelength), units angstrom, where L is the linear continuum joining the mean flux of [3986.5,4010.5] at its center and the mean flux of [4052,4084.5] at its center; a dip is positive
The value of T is -2.0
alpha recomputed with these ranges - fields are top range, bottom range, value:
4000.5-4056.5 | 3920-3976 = 2.13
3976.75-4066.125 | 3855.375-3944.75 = 1.96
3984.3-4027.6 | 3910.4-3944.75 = 2.03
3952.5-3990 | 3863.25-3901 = 1.18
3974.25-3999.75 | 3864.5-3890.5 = 1.75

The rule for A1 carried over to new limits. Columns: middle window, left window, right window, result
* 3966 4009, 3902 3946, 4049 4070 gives -2.22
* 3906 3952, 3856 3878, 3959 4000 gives 4.57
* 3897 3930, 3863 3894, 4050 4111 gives -0.02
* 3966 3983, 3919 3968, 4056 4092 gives 1.99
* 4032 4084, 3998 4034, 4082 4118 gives -0.49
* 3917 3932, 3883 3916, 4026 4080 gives 3.82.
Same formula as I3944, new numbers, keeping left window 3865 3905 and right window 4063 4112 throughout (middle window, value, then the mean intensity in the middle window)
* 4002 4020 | -4.5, 18.1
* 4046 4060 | -1.6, 18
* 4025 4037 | -2.0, 17.8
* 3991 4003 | -2.6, 17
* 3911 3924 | -0.9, 11.8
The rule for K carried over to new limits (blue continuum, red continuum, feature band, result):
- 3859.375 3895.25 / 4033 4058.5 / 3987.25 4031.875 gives -0.09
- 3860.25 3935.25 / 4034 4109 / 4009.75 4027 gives -0.22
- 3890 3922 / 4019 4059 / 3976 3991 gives 0.05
